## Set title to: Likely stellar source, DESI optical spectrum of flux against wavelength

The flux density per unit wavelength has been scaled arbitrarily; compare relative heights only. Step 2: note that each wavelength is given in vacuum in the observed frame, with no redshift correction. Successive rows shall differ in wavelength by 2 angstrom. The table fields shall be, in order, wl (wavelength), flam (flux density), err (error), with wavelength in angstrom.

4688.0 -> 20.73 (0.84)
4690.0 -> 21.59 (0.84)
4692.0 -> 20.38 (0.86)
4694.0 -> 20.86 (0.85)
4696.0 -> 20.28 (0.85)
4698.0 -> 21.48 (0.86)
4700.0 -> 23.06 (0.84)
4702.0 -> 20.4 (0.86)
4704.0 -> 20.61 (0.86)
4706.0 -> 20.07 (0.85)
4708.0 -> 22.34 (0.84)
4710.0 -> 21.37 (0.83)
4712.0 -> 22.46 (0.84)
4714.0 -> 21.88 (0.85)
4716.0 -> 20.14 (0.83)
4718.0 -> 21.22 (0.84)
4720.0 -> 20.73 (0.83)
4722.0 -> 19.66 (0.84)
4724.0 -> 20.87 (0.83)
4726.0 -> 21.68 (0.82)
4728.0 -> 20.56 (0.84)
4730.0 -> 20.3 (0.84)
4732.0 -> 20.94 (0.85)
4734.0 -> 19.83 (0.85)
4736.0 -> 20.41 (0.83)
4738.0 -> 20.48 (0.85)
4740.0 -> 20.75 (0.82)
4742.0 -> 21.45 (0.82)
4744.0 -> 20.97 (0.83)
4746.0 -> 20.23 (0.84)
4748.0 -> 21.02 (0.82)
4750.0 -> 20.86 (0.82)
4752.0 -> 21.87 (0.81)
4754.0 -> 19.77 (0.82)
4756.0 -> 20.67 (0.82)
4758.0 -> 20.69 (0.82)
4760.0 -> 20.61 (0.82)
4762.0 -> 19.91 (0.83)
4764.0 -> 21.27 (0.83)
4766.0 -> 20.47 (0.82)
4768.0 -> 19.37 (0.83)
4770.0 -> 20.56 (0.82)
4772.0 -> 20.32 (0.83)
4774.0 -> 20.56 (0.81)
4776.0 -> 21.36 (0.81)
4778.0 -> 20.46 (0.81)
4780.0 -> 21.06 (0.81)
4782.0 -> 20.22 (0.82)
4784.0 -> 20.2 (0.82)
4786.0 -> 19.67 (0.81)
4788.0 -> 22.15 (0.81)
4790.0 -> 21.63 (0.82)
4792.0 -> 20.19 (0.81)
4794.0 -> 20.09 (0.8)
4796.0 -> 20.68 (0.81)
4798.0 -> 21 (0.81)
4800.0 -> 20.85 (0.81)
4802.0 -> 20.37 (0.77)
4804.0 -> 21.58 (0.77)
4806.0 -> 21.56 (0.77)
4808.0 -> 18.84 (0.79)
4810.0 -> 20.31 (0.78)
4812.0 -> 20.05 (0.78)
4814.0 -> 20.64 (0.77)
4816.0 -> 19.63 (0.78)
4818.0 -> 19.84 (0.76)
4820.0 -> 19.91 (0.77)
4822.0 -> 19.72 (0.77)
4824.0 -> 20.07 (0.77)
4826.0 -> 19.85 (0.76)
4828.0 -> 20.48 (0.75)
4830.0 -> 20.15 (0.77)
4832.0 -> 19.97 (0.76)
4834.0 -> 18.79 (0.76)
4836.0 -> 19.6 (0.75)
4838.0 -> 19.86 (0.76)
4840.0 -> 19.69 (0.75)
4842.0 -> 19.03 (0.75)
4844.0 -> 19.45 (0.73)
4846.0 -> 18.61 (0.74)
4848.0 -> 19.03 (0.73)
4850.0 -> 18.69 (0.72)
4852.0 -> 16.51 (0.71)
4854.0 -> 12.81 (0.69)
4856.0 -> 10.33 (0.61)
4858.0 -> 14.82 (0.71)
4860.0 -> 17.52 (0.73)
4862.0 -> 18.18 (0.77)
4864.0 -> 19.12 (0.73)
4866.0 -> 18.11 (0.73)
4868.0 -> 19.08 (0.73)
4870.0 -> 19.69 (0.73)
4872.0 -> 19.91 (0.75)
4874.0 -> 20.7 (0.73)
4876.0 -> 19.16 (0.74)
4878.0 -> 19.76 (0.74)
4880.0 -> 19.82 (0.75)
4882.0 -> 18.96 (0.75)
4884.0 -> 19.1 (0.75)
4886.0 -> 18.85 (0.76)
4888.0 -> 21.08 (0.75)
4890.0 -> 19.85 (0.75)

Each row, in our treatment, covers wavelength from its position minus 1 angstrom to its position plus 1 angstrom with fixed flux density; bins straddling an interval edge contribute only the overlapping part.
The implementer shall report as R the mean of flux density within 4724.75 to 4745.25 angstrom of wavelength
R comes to 20.7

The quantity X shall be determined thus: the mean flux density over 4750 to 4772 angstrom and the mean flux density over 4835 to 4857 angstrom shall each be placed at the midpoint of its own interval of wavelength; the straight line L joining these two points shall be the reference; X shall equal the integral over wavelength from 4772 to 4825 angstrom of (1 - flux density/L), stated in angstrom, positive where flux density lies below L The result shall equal -3.5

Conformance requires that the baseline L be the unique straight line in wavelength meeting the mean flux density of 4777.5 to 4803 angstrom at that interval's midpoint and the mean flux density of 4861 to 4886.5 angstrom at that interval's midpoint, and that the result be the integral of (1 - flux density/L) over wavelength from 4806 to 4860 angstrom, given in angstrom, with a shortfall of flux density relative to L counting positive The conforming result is 3.3 angstrom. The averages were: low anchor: 20.7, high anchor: 19.3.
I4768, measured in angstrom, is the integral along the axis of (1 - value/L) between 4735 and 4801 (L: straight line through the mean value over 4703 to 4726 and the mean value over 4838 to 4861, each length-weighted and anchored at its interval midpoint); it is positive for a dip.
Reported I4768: -4.0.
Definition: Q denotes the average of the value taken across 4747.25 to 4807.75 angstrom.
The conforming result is 20.7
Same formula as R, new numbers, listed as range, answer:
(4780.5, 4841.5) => 20.2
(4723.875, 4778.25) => 20.7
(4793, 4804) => 20.7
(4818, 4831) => 20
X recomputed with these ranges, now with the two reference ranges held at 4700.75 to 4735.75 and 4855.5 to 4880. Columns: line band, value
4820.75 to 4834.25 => -0.7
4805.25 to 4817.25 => -0.5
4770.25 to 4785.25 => -0.6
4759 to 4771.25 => -0.2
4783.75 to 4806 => -1.5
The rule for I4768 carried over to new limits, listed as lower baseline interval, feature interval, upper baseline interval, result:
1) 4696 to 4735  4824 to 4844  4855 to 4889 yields -0.7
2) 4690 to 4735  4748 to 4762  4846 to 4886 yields -0.4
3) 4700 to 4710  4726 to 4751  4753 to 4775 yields 0.0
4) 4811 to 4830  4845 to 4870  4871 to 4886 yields 3.5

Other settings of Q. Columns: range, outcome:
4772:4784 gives 20.7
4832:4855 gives 18.4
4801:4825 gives 20.2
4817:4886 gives 18.7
